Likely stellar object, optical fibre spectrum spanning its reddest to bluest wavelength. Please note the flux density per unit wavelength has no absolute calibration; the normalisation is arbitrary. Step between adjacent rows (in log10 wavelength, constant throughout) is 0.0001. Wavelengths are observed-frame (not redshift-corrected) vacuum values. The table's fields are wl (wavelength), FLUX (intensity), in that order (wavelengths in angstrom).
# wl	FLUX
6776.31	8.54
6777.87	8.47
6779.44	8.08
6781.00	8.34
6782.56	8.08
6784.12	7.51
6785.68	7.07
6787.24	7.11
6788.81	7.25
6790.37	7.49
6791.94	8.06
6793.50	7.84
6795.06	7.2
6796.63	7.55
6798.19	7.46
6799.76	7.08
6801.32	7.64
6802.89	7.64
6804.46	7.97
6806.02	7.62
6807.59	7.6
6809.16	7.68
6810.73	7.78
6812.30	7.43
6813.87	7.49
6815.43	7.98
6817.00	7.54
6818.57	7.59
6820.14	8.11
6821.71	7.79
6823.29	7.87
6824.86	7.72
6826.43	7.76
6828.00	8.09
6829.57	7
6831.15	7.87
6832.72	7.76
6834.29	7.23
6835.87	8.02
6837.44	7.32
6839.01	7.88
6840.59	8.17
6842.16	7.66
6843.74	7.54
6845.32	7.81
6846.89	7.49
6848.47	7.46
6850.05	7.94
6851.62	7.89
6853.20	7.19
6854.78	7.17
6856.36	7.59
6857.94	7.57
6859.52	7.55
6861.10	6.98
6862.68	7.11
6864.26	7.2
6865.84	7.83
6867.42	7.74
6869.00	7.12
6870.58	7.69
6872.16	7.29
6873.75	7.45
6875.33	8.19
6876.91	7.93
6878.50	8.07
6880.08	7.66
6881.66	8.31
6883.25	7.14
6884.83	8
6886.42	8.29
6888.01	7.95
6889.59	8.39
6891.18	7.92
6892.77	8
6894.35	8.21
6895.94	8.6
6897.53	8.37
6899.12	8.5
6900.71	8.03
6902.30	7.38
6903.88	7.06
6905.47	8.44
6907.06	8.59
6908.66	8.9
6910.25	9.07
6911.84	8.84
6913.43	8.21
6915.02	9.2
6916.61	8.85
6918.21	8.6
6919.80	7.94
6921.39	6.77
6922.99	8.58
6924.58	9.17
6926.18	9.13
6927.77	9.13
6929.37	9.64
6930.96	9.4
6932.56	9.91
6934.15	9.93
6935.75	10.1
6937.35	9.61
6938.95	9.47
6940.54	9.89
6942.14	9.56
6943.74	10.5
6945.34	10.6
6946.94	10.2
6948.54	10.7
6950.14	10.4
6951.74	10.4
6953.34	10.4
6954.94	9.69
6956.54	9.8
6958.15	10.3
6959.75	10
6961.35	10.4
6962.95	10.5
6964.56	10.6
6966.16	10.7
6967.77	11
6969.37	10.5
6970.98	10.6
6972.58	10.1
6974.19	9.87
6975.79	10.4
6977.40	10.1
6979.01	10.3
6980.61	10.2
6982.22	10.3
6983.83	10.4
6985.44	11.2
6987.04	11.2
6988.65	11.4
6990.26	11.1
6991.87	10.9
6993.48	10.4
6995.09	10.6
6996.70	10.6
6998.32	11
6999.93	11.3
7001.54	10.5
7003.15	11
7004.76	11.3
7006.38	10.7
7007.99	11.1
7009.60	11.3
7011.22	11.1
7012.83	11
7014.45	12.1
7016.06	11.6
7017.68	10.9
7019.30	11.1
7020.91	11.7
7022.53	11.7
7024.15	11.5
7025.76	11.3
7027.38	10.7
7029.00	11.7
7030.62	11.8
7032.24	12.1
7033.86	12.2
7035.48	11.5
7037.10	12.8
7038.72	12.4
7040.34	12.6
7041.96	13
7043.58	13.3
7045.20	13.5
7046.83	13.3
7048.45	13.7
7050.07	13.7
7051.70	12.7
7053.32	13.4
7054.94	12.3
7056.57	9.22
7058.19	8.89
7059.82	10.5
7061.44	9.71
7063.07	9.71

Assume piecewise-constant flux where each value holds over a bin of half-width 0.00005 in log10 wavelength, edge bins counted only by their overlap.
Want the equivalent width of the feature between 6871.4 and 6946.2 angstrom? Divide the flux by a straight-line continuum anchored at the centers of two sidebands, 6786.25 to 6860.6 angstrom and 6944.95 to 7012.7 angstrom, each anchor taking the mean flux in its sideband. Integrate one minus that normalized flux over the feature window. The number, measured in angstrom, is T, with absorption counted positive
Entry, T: 5.3 angstrom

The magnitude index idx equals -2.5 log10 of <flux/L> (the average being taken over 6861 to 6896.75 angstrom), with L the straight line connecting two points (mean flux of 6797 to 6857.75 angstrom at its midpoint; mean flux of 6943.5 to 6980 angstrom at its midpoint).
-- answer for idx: 0.12 mag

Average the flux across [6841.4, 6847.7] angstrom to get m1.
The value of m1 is 7.62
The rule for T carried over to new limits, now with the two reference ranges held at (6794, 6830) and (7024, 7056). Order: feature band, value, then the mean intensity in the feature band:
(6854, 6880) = 3.76 angstrom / 7.53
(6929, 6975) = 1.90 angstrom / 10.2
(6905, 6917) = 1.20 angstrom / 8.77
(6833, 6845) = 0.76 angstrom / 7.7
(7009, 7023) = 0.68 angstrom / 11.4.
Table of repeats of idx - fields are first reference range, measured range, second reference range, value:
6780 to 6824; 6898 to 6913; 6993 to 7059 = 0.146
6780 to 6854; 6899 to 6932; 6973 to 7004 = 0.101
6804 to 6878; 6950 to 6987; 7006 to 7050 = 0.021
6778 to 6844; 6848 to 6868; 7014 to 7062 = 0.145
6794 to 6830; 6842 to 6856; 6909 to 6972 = 0.092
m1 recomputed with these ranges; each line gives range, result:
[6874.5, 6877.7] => 8.07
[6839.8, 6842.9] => 7.93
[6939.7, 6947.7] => 10.1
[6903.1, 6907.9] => 8.02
